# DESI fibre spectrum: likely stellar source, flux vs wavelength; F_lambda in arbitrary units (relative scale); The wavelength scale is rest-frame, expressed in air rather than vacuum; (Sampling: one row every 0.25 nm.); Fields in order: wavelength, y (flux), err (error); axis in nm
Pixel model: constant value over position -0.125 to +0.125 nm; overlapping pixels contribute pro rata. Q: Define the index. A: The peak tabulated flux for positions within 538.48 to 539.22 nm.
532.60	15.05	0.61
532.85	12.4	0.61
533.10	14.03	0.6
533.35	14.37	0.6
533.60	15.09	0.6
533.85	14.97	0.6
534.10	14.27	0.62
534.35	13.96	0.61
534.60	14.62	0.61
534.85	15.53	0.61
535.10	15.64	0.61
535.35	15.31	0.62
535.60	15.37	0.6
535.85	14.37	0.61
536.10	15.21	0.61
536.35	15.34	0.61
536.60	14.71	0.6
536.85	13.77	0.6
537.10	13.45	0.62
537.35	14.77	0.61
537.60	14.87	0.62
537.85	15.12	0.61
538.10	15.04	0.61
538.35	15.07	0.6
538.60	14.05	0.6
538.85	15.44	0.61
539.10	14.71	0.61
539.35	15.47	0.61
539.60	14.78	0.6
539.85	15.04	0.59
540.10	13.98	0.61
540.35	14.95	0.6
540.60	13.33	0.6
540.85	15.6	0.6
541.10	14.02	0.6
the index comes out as 15.44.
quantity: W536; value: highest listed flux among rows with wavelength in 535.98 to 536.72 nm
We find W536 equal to 15.34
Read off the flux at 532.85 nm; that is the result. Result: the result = 12.4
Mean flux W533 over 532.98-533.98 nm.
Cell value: 14.6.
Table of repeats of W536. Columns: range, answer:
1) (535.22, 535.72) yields 15.37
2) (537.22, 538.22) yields 15.12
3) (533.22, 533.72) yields 15.09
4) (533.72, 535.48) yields 15.64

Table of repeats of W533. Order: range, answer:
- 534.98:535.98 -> 15.2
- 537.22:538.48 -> 15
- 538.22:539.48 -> 14.9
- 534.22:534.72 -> 14.3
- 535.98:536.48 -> 15.3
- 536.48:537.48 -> 14.2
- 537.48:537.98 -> 15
